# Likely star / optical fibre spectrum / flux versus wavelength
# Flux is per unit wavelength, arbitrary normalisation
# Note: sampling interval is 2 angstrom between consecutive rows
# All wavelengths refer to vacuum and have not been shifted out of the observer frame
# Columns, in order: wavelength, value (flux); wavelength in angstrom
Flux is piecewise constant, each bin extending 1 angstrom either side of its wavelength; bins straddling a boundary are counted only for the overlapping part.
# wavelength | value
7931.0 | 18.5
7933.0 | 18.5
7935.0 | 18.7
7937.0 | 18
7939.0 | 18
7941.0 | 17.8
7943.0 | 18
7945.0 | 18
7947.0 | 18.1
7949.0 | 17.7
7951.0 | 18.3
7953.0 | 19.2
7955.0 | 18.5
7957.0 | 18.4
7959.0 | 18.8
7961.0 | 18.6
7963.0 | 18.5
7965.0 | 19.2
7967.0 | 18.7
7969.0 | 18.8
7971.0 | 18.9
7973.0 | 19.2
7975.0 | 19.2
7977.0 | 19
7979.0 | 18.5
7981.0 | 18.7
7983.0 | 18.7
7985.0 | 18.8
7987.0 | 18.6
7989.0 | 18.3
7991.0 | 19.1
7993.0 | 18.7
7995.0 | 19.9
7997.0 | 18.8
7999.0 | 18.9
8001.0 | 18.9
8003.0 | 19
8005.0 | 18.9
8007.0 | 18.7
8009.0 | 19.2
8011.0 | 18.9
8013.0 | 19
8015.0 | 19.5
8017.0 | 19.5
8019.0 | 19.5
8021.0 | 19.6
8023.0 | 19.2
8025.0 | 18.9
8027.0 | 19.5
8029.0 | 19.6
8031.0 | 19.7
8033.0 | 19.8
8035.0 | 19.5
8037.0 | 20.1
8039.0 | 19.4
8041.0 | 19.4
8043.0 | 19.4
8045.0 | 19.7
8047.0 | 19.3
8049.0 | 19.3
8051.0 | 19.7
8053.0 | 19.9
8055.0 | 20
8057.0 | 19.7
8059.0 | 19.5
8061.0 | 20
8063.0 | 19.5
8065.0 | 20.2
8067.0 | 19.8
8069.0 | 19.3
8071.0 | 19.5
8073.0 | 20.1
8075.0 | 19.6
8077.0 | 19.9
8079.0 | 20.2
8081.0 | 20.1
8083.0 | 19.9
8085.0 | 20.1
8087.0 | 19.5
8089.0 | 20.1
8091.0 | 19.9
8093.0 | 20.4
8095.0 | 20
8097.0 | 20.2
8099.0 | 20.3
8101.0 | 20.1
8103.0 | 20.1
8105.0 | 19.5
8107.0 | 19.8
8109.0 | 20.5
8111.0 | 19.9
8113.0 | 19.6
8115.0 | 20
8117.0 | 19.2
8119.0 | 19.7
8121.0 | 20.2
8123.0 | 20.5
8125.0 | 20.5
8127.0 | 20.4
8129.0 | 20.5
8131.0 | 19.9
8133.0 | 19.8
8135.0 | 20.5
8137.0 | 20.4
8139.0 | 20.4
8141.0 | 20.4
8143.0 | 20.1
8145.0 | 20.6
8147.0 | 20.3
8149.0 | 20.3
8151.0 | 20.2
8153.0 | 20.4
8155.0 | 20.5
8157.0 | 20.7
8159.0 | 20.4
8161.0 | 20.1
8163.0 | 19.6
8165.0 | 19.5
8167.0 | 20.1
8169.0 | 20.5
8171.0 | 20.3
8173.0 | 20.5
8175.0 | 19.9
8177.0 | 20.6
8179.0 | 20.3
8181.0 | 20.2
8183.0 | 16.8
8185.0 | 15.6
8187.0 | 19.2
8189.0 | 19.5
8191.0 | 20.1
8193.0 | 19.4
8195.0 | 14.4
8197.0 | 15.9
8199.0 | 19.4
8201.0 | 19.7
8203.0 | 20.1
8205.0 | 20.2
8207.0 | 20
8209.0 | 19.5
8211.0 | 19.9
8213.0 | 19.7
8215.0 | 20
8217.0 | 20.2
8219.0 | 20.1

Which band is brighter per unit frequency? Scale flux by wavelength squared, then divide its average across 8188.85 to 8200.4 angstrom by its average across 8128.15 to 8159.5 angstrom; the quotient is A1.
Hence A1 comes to 0.9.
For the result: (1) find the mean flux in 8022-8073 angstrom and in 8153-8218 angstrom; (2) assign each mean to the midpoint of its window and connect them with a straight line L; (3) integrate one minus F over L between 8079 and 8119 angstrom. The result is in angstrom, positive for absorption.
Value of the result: -0.8 angstrom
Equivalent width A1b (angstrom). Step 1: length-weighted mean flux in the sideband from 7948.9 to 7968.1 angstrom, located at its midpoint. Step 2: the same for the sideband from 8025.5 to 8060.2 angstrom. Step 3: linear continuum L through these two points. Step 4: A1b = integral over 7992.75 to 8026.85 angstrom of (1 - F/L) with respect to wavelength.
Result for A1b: 0.1 angstrom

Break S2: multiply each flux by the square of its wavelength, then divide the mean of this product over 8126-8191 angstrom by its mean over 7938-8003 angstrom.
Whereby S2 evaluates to 1.1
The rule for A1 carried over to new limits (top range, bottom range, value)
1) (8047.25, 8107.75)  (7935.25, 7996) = 1.10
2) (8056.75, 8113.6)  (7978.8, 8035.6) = 1.06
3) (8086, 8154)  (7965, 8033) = 1.09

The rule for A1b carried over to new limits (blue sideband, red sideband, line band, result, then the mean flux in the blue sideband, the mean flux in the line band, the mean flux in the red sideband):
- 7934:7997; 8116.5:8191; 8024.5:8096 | -1.7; 18.6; 19.7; 20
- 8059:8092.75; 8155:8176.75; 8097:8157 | -0.4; 19.9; 20.2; 20.2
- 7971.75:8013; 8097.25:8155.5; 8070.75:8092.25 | -0.2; 18.9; 19.9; 20.2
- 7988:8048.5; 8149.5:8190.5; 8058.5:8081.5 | -0.4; 19.3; 19.8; 19.8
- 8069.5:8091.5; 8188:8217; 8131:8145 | -0.5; 19.9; 20.3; 19.2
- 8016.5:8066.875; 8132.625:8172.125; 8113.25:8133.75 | 0.0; 19.6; 20.1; 20.3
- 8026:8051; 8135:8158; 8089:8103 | -0.1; 19.6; 20.1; 20.4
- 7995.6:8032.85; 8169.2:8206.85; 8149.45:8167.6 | -1.0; 19.2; 20.2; 19.1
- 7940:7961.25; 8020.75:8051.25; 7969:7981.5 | -0.2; 18.3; 18.9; 19.5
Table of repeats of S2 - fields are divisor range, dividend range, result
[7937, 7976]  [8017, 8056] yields 1.08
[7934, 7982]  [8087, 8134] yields 1.12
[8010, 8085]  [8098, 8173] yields 1.05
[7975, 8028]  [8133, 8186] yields 1.09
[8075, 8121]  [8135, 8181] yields 1.03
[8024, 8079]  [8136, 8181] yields 1.06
